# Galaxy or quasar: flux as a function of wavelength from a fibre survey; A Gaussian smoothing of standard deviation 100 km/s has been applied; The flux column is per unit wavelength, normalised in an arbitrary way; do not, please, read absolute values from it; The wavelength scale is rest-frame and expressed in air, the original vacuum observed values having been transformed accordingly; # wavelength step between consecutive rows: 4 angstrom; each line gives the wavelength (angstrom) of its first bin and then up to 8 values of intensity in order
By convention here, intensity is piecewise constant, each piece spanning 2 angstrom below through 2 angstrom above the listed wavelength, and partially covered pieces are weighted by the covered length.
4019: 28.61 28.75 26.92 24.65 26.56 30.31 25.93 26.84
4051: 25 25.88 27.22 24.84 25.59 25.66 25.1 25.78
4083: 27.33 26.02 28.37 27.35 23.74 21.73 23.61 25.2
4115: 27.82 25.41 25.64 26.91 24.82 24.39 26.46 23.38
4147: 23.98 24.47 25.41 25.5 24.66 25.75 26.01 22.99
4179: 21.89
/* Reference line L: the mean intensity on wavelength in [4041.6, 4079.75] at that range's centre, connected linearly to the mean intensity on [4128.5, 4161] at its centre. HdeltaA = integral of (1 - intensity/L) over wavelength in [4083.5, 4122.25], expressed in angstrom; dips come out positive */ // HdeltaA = -0.4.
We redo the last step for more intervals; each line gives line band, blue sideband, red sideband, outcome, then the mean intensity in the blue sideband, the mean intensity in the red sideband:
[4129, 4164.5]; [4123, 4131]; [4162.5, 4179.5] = 0.76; 26.1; 24.4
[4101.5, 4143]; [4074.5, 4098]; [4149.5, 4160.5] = 1.11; 26.6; 25.1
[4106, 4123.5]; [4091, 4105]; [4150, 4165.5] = -0.51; 24.9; 25.1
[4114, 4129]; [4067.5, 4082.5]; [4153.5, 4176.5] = -0.57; 25.7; 25.1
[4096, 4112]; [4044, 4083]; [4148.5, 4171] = 1.17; 25.9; 25.2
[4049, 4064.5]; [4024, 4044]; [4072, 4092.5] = 0.57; 27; 26.4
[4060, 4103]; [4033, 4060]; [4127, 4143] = 0.59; 26.8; 25.2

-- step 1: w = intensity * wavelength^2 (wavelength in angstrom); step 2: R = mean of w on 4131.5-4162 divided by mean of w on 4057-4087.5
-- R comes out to 1.0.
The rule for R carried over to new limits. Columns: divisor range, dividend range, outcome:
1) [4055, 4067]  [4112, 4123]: 1.04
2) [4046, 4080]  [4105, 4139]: 1.02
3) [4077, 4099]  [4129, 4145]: 0.95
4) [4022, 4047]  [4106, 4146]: 0.98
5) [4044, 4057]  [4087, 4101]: 1.04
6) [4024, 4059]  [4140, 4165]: 0.98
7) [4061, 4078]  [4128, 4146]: 1.01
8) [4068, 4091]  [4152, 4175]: 1.00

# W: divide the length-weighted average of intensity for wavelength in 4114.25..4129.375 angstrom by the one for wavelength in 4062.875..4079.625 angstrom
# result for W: 1.03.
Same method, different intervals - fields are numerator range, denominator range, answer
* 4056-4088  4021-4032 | 0.96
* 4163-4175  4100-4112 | 1.08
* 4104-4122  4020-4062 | 0.94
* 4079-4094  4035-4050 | 0.99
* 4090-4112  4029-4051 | 0.93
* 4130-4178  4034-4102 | 0.94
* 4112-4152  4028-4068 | 0.96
